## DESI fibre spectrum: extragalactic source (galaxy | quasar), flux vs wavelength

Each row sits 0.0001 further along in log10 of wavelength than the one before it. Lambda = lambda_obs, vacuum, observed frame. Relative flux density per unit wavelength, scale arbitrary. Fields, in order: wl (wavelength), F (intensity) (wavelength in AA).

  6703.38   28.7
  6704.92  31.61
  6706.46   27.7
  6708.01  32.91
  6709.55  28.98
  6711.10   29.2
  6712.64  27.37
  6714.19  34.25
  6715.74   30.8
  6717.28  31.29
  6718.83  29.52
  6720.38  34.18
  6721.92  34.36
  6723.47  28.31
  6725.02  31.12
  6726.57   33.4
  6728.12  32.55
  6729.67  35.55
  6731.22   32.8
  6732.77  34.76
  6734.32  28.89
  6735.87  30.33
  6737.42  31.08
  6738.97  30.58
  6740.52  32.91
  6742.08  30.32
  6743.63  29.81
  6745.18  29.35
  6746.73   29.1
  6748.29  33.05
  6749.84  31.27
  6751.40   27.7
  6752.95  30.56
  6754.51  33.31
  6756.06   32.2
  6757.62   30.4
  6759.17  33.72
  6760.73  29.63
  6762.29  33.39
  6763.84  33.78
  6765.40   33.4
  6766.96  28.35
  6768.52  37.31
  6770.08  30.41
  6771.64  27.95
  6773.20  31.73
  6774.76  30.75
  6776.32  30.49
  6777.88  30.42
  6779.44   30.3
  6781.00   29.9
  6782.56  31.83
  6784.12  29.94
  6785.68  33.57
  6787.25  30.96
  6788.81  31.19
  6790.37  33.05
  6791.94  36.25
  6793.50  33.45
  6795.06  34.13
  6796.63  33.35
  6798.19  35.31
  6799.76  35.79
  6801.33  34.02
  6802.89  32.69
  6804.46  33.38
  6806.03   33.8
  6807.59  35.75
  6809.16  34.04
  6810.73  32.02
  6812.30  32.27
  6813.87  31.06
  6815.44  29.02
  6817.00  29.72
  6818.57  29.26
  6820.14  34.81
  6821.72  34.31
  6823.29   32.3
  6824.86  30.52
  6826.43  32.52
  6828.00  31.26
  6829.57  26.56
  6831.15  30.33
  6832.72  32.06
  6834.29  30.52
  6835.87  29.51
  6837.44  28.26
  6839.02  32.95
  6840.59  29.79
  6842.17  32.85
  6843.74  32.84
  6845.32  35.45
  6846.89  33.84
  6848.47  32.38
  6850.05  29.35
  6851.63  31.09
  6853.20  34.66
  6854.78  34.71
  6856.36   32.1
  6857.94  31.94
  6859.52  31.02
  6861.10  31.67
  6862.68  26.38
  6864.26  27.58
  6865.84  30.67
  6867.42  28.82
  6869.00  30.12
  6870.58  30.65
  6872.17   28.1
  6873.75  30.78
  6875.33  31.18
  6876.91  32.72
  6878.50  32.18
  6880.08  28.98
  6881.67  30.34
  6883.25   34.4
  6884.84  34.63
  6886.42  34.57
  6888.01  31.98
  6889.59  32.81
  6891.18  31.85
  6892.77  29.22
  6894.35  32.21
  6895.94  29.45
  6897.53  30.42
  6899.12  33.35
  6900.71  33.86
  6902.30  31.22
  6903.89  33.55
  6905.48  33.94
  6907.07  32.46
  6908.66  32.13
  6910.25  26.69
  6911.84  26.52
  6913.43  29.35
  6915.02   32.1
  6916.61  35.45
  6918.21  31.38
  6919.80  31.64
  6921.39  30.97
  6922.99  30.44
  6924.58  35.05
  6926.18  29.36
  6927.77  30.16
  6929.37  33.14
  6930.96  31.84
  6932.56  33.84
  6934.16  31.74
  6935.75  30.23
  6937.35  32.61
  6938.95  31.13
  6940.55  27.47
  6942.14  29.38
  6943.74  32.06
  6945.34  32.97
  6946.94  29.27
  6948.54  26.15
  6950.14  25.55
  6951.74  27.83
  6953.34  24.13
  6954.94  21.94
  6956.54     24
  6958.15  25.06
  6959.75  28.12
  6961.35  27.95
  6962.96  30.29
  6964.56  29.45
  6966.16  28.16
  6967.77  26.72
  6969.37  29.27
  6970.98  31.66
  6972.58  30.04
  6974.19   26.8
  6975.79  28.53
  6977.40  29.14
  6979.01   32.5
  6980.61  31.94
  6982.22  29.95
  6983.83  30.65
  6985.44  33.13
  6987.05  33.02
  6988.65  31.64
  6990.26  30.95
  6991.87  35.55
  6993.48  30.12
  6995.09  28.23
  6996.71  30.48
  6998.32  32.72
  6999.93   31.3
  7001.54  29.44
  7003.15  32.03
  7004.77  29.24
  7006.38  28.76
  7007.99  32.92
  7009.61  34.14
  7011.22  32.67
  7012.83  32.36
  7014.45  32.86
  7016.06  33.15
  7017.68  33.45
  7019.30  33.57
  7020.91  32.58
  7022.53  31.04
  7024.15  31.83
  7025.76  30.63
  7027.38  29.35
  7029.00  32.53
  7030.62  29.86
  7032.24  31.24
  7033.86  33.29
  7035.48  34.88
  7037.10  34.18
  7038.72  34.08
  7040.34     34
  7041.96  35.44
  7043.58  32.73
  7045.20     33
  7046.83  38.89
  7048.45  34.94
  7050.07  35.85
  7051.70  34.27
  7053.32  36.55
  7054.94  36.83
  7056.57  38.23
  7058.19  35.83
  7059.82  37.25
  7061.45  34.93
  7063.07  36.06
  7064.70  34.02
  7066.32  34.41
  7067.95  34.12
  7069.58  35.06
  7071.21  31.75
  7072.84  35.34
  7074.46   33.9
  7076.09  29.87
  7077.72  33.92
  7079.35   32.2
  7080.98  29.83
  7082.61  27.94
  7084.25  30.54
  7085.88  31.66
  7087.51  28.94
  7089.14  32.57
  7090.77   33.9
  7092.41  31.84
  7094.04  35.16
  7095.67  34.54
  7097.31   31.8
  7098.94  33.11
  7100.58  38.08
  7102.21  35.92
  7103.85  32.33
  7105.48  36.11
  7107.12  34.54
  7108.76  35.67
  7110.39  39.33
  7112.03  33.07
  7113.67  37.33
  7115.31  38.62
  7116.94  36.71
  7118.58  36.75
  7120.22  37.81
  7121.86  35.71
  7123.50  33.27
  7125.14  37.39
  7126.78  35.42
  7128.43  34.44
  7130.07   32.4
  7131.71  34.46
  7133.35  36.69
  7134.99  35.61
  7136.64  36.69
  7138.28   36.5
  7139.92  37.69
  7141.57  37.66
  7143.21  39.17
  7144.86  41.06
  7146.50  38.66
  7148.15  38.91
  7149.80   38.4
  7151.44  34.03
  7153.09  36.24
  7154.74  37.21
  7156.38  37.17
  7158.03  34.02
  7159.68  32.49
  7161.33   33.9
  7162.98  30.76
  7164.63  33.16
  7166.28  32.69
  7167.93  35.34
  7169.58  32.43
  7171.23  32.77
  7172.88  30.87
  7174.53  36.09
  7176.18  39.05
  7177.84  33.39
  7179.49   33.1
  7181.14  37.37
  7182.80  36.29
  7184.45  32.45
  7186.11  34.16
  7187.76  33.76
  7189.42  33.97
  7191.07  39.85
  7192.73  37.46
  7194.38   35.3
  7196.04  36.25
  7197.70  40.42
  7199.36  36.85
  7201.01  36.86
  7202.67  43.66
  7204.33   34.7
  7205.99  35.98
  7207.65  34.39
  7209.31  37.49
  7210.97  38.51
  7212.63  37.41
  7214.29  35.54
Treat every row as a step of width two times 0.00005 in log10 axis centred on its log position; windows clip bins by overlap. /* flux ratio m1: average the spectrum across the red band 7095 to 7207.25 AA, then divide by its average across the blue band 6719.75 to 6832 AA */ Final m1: 1.12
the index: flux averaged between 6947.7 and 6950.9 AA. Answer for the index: 25.9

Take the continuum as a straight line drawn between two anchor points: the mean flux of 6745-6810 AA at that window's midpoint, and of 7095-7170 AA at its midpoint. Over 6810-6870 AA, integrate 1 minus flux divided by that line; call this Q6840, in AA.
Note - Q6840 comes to 2.9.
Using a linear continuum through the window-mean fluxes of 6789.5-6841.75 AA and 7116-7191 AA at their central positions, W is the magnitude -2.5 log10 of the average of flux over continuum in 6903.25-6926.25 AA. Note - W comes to 0.058 mag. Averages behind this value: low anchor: 32.2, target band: 31.5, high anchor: 35.5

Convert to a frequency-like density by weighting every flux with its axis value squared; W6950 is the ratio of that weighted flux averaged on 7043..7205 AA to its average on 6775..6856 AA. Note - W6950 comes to 1.19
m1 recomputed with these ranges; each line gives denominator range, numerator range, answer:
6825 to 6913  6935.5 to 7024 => 0.96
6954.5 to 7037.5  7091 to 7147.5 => 1.17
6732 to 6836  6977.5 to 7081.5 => 1.04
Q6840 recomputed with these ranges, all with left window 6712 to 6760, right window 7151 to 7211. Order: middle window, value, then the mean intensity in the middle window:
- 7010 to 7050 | 1.1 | 33.1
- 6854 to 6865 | 0.6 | 30.8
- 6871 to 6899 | 1.0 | 31.5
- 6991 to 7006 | 1.3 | 30.9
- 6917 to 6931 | 0.6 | 31.6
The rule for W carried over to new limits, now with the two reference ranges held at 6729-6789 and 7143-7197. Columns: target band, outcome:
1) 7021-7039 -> 0.06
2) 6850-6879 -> 0.05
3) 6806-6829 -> -0.01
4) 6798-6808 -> -0.08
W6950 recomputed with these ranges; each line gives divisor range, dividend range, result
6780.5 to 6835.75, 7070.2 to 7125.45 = 1.15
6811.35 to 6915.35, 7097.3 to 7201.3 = 1.24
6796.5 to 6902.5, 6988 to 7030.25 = 1.04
